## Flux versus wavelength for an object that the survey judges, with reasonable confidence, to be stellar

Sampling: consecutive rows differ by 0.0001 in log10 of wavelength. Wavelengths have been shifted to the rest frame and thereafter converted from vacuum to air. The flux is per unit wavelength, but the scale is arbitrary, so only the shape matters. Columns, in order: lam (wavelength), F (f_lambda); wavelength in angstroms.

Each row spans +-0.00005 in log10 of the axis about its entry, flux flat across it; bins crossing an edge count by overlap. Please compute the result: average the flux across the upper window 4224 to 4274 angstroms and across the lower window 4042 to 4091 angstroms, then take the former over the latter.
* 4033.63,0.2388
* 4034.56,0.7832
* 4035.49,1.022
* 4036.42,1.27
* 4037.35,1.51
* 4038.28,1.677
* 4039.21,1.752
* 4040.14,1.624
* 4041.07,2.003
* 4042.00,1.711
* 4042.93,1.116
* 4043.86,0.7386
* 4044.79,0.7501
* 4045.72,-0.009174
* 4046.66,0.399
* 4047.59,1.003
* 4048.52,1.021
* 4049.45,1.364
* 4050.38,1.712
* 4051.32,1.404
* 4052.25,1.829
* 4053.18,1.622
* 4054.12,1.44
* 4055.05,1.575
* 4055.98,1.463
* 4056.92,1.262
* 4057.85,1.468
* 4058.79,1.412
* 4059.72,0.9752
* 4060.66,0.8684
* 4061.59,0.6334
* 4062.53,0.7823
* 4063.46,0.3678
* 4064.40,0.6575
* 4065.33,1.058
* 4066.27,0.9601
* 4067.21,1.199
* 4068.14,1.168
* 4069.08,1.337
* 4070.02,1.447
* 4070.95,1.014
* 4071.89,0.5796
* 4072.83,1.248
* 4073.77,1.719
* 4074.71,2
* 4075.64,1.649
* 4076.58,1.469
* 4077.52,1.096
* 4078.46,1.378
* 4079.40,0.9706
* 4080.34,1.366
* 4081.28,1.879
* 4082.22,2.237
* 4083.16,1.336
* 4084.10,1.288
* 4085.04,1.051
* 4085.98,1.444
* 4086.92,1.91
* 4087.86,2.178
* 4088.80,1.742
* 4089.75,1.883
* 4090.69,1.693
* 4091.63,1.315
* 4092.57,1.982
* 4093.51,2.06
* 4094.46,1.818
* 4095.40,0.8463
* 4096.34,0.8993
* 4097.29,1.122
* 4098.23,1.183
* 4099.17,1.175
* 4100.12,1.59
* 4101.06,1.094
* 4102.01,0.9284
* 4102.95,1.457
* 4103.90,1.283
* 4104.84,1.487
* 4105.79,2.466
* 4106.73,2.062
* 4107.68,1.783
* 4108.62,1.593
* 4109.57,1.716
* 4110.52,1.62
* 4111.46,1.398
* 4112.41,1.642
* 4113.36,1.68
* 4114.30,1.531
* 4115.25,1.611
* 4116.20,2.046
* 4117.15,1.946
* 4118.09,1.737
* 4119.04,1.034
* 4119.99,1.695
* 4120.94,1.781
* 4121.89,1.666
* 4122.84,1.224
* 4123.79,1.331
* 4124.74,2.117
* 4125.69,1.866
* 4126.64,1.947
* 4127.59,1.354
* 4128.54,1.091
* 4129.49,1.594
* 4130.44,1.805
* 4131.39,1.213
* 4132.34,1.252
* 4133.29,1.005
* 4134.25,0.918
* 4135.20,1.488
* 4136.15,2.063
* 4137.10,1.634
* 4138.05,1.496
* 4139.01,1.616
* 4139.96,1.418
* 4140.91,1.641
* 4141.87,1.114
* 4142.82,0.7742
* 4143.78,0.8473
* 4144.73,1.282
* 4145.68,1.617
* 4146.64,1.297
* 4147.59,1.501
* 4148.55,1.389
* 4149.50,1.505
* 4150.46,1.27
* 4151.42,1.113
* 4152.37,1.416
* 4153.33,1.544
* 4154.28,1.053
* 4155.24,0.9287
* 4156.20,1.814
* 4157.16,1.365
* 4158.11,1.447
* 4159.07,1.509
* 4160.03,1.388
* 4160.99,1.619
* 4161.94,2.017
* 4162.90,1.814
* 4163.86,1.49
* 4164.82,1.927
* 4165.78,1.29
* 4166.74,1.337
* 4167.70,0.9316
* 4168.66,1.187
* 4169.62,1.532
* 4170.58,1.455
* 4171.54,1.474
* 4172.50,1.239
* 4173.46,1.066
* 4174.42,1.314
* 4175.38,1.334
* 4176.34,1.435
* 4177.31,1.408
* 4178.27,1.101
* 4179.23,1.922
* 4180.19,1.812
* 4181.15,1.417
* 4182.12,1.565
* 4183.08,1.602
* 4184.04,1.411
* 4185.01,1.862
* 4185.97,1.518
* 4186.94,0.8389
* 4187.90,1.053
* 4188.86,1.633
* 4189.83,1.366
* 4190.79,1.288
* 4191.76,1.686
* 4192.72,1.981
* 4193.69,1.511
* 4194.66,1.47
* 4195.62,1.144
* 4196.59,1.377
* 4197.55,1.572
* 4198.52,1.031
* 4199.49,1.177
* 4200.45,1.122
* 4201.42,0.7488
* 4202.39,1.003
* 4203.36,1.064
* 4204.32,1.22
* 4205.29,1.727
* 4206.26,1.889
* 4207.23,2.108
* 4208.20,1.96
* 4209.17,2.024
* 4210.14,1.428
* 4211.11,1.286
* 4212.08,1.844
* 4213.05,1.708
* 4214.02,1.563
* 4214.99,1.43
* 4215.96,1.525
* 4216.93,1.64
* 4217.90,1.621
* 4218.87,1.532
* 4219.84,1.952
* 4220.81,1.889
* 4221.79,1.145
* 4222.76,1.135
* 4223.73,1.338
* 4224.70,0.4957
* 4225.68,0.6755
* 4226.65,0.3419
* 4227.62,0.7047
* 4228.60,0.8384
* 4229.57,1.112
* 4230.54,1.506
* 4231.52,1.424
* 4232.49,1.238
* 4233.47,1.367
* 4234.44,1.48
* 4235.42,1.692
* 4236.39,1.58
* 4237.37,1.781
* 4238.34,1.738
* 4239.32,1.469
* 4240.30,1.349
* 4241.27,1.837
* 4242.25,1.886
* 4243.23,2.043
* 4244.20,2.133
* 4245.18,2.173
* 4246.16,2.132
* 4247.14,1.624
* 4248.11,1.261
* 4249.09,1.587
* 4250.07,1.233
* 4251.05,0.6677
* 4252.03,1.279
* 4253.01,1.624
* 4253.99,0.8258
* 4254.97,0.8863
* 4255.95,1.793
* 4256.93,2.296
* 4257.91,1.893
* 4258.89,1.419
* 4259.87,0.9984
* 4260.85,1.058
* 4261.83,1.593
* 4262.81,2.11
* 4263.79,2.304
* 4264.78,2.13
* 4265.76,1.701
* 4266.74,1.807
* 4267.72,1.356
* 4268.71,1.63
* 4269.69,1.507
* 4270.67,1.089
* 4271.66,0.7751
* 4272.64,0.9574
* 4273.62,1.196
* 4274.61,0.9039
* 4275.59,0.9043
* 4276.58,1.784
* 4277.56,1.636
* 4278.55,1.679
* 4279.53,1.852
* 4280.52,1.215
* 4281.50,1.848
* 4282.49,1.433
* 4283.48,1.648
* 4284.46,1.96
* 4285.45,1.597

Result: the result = 1.13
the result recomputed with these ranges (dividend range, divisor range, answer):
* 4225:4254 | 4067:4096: 0.95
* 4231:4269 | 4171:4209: 1.12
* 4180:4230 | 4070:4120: 0.91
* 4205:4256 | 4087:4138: 0.95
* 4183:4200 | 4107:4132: 0.87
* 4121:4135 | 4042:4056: 1.25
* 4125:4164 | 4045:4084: 1.17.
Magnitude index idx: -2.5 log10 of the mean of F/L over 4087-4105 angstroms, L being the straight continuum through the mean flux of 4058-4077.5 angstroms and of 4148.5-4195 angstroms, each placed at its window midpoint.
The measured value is -0.21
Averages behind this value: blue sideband 1.13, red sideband 1.44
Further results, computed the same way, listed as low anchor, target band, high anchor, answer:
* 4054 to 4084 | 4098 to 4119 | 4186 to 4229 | -0.23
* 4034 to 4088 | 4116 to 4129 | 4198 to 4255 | -0.22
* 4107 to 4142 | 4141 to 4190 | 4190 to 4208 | 0.06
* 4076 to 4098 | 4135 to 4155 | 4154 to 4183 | 0.07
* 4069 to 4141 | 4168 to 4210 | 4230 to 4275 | 0.07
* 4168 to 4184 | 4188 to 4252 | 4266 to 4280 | -0.04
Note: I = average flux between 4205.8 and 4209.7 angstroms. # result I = 1.99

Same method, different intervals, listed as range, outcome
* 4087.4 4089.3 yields 1.95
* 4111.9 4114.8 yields 1.61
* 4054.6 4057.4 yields 1.43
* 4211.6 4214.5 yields 1.71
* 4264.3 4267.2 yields 1.88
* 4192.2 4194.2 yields 1.74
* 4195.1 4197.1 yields 1.28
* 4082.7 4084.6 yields 1.31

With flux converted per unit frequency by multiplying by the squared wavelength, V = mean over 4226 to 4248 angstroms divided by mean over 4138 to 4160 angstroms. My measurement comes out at 1.2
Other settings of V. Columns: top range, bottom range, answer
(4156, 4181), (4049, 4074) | 1.29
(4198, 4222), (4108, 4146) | 1.04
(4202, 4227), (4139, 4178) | 1.08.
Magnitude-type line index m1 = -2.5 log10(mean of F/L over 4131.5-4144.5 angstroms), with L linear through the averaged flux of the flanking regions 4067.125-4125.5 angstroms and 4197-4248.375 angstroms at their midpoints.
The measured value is 0.14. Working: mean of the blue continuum 1.52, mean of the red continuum 1.46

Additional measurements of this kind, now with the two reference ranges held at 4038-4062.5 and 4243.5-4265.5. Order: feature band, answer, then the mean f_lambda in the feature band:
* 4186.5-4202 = 0.141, 1.31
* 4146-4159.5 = 0.042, 1.37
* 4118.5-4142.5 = -0.079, 1.49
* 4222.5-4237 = 0.344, 1.13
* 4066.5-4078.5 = -0.028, 1.32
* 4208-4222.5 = -0.063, 1.62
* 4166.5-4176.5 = 0.127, 1.3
